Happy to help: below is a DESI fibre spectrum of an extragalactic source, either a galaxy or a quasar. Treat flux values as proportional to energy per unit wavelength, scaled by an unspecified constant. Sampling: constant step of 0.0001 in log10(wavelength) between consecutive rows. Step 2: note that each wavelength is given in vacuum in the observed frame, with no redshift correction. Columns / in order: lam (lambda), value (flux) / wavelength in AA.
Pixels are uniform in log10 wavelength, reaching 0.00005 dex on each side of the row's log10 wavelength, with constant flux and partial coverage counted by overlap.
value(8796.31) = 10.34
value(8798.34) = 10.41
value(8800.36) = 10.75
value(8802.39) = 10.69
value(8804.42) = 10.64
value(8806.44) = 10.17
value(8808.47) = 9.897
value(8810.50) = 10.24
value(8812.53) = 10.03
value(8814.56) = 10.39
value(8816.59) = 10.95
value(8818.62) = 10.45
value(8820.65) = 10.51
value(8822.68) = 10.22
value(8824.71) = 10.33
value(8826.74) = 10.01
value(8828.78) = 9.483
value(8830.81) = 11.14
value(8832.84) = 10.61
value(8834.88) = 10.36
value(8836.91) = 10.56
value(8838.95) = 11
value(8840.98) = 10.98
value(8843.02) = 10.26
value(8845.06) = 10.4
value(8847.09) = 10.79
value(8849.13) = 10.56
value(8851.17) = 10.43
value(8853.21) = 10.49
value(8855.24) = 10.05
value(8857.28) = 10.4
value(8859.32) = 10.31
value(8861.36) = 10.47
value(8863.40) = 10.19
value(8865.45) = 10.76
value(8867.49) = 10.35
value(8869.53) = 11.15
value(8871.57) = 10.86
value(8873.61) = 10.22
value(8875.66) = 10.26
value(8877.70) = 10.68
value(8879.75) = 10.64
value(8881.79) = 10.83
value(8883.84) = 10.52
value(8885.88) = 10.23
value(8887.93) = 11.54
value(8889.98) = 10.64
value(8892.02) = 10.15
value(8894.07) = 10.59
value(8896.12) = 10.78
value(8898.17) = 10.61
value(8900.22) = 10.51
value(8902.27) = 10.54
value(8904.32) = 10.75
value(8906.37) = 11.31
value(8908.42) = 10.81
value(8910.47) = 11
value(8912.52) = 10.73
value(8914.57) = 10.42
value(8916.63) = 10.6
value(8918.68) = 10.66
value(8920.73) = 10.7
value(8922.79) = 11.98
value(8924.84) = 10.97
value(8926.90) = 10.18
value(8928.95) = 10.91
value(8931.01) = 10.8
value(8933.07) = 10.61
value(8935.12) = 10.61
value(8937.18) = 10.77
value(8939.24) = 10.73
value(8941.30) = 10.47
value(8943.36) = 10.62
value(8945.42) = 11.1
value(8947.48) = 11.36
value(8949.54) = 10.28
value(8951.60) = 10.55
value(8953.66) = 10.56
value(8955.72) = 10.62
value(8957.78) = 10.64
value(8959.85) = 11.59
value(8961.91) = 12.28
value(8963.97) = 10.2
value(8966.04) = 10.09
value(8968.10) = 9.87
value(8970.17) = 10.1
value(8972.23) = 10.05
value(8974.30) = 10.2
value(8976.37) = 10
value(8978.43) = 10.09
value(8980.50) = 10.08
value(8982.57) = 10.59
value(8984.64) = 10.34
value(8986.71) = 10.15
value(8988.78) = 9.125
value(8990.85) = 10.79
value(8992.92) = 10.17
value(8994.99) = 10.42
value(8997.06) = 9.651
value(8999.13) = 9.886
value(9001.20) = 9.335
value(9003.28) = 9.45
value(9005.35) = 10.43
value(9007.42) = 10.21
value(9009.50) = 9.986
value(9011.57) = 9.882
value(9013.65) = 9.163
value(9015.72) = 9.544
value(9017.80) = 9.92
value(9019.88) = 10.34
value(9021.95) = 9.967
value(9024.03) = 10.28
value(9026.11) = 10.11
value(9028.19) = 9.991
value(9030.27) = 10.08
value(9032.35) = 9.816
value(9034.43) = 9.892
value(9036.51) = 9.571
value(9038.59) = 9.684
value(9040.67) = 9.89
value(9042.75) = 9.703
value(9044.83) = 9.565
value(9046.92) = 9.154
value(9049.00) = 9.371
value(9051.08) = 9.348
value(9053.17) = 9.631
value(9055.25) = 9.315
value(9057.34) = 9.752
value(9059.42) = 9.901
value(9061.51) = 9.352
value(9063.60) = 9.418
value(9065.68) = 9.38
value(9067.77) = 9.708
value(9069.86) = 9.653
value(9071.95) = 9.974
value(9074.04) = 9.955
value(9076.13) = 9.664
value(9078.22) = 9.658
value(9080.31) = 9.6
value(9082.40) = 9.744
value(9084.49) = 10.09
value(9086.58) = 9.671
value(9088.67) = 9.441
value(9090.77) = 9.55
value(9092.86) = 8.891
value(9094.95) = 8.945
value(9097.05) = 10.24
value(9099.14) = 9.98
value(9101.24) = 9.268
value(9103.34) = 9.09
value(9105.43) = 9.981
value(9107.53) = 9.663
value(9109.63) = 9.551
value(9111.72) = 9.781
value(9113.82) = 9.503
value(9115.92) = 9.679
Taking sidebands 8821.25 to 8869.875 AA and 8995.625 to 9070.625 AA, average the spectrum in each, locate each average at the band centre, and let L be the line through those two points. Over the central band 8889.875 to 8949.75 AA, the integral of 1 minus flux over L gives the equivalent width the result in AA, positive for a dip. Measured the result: -3.4 AA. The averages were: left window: 10.5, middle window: 10.7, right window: 9.74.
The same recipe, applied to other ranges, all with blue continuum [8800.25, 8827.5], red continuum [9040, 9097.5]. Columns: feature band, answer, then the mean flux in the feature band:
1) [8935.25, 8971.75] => -2.7 AA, 10.7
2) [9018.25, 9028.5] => -0.4 AA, 10.1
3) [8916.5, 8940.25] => -1.9 AA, 10.8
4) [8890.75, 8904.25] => -0.6 AA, 10.5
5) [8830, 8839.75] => -0.4 AA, 10.7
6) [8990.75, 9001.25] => -0.3 AA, 10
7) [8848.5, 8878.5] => -0.8 AA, 10.5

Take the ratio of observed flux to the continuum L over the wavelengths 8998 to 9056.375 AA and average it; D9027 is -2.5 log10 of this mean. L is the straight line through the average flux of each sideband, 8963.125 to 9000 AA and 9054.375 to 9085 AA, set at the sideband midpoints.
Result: 0.01 mag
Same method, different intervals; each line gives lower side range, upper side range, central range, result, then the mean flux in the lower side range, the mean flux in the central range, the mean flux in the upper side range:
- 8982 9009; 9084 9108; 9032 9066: 0.02 mag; 10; 9.57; 9.55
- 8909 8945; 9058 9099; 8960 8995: 0.01 mag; 10.8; 10.3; 9.63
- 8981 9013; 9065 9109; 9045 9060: 0.03 mag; 10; 9.49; 9.63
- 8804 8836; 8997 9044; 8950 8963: -0.10 mag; 10.3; 11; 9.86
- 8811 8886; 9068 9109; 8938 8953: -0.06 mag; 10.5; 10.7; 9.63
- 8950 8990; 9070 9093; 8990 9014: 0.02 mag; 10.4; 9.96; 9.69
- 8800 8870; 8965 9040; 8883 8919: -0.04 mag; 10.4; 10.7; 9.98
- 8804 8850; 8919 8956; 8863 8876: 0.00 mag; 10.4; 10.6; 10.8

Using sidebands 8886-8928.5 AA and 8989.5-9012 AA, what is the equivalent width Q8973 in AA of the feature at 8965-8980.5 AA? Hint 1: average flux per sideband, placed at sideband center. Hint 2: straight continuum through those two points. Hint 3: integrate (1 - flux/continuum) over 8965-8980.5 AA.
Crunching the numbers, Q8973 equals 0.3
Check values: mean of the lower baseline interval 10.8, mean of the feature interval 10.1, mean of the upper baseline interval 10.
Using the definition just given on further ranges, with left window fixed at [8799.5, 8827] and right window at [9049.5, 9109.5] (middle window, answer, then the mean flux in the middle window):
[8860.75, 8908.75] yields -2.2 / 10.6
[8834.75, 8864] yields -0.6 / 10.5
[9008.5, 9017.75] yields 0.1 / 9.67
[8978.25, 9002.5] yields -0.4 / 10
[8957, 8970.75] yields -1.1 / 10.7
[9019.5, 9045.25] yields -0.5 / 9.91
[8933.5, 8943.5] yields -0.6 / 10.6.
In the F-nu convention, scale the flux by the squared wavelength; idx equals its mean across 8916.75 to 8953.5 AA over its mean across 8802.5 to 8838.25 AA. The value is 1.07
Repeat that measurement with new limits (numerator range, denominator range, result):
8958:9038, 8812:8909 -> 0.99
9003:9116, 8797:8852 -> 0.98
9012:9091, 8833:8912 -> 0.95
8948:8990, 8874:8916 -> 0.99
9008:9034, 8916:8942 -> 0.94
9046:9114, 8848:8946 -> 0.94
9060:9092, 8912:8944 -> 0.93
